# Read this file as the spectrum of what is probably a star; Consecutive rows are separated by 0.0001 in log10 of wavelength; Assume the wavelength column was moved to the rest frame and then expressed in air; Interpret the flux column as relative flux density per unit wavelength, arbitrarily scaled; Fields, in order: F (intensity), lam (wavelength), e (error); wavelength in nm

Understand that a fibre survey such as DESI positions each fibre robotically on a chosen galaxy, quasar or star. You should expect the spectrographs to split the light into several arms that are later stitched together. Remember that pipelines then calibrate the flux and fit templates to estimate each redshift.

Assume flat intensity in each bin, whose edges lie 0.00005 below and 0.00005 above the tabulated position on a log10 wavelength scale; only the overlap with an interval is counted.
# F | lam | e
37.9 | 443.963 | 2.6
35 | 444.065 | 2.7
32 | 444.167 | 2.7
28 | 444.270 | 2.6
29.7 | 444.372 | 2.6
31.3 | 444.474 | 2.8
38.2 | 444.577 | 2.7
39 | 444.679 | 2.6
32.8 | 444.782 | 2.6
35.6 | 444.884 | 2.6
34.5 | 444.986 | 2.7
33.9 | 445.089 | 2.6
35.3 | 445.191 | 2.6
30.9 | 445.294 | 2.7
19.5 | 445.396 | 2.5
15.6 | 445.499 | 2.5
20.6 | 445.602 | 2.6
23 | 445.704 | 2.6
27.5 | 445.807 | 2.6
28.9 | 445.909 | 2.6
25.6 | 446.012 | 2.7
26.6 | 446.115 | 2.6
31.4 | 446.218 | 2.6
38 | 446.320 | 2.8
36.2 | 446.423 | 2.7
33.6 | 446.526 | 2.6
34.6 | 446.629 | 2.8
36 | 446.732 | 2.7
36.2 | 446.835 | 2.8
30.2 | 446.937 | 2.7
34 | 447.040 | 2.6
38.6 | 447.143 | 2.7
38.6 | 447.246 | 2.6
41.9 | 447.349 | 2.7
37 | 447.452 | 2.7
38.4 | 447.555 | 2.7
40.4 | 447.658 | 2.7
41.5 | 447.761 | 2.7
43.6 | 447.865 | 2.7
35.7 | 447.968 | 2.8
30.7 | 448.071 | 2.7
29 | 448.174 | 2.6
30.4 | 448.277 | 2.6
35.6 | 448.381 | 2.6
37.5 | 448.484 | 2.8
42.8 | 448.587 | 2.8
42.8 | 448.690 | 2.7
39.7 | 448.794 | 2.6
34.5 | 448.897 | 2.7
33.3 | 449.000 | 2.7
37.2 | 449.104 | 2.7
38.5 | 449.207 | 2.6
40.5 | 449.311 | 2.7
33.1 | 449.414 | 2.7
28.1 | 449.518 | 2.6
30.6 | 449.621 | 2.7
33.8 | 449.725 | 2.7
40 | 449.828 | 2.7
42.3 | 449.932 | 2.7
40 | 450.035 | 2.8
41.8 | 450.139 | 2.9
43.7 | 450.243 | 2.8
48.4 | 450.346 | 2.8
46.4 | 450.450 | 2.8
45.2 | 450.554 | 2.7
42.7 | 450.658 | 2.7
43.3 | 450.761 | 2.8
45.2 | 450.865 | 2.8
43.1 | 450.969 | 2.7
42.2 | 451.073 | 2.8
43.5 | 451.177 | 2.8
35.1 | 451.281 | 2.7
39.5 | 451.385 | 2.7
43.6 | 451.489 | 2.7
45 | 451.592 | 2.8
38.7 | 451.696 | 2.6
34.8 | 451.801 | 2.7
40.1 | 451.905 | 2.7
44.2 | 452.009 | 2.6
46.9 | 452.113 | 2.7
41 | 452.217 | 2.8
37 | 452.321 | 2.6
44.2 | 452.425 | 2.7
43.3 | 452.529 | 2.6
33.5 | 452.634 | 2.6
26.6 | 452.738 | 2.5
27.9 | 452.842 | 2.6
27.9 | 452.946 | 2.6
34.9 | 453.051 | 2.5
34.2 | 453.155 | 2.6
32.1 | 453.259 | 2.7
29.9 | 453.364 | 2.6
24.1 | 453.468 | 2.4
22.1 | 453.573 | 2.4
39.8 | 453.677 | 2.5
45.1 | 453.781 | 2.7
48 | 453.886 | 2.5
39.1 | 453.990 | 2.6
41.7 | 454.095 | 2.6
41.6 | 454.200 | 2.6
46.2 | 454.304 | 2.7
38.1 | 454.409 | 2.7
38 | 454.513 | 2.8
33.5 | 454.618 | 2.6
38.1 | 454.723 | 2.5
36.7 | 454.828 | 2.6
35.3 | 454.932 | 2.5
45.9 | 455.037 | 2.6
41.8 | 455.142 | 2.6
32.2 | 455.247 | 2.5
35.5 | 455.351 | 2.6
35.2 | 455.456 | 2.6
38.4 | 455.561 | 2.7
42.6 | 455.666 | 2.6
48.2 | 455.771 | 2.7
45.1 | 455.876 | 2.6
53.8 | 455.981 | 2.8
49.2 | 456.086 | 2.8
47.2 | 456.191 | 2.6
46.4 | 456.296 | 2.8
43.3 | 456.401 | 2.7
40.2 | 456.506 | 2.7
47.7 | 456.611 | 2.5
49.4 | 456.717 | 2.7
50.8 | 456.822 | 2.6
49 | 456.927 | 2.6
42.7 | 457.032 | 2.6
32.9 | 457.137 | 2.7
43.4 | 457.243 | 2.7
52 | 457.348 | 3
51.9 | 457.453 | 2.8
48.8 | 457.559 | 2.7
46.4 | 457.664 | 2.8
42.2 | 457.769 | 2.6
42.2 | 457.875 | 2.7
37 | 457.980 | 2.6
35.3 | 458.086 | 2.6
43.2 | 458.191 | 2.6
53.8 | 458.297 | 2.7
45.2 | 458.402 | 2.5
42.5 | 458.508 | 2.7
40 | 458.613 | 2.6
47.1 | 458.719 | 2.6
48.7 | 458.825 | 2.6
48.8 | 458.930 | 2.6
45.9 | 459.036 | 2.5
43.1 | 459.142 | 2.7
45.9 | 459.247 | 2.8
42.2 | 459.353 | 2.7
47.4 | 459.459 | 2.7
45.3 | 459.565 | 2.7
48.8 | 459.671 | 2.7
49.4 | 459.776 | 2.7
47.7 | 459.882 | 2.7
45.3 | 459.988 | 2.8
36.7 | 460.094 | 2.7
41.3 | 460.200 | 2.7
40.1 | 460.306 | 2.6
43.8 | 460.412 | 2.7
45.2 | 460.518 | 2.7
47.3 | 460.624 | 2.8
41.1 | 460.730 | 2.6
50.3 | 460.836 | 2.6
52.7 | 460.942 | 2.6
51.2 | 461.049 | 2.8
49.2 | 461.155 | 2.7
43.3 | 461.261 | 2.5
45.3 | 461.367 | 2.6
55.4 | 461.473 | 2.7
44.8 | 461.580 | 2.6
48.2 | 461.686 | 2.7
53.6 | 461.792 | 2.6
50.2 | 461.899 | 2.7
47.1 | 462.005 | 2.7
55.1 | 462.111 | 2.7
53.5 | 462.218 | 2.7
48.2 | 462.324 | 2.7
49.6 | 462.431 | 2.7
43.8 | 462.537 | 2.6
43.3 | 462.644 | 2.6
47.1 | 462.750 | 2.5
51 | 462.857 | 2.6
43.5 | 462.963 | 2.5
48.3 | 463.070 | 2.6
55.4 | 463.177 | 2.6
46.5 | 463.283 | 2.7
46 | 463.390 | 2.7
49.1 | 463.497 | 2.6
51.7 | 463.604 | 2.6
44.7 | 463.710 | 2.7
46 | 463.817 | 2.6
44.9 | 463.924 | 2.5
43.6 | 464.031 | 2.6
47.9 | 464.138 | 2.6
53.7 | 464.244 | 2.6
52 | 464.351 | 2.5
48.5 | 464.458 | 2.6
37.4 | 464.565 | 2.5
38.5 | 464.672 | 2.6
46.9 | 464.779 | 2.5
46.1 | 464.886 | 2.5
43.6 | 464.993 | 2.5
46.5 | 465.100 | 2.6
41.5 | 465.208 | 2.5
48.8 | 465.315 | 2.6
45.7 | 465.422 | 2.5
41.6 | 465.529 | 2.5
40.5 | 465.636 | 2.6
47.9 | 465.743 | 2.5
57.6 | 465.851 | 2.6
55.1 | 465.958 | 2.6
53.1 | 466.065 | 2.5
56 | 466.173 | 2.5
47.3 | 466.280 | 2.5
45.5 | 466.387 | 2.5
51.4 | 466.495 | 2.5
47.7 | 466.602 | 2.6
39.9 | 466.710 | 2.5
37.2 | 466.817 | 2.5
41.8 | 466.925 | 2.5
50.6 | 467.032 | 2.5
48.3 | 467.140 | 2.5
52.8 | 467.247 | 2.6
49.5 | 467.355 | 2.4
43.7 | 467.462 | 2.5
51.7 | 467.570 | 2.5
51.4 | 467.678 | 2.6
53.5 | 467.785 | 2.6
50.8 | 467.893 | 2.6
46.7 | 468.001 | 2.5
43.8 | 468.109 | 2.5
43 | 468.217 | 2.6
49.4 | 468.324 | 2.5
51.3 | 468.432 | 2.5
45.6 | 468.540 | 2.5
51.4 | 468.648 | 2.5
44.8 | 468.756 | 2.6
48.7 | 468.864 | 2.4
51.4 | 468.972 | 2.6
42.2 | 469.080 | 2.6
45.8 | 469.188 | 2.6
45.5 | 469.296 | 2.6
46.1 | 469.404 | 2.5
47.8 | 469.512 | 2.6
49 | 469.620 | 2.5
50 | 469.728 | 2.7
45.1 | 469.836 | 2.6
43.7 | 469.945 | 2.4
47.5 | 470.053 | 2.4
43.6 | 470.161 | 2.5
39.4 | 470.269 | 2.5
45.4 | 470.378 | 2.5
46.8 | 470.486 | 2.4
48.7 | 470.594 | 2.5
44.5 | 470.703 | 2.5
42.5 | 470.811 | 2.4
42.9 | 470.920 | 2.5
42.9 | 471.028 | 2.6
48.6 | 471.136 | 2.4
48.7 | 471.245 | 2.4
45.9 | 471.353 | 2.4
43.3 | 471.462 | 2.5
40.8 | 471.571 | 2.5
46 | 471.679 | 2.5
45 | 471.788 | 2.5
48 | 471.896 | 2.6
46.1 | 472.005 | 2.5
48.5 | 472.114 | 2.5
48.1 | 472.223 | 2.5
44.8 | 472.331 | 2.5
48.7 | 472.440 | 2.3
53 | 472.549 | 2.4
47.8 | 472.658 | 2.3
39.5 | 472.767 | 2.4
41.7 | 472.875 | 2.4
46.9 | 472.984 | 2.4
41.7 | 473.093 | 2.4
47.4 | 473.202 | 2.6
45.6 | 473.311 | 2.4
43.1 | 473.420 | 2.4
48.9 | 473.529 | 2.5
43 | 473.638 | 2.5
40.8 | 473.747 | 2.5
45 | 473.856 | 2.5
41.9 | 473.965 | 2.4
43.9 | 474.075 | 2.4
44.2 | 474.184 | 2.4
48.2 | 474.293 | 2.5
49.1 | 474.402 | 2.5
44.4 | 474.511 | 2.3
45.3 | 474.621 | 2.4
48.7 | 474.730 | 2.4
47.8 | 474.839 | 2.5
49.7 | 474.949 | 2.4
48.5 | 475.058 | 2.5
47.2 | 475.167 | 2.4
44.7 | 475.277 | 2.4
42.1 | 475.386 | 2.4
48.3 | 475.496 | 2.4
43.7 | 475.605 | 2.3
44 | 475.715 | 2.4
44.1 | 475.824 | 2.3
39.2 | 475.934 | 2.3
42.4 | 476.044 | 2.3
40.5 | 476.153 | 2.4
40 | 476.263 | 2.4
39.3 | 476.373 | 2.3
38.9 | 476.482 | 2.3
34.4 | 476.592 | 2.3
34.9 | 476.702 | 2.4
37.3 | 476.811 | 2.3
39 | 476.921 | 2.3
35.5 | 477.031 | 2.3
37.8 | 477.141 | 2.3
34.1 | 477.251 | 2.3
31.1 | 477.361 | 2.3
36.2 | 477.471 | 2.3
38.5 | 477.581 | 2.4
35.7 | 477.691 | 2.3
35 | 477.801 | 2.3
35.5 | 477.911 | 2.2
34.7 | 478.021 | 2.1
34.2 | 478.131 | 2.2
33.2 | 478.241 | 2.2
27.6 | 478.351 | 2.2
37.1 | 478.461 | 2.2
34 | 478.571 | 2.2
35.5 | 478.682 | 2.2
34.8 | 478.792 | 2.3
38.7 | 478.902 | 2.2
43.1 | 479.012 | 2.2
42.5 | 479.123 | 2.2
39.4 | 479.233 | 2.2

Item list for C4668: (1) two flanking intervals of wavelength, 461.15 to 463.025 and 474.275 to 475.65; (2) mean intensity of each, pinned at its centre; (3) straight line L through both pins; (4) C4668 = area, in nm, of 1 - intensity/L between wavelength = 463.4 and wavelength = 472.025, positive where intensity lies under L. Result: 0.17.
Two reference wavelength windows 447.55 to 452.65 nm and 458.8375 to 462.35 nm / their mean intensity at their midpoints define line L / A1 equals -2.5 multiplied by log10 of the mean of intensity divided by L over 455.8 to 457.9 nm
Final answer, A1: -0.05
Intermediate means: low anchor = 39.5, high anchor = 47.1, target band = 46.3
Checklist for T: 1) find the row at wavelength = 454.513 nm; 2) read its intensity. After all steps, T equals 38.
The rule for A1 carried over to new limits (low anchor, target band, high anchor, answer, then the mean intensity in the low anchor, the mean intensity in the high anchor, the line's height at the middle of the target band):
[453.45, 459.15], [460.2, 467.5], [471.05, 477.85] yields -0.11 mag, 42.7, 43.3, 42.9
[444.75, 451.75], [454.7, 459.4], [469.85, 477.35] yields -0.13 mag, 36.3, 43.9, 38.9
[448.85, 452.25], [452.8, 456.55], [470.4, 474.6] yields 0.06 mag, 40.2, 45.4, 41.2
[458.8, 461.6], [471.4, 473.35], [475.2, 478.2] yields -0.13 mag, 46.1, 38.6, 40.6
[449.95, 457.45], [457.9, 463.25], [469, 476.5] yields -0.10 mag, 40.7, 45.2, 42.3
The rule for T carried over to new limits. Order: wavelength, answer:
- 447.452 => 37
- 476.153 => 40.5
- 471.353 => 45.9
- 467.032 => 50.6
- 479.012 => 43.1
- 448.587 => 42.8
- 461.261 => 43.3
